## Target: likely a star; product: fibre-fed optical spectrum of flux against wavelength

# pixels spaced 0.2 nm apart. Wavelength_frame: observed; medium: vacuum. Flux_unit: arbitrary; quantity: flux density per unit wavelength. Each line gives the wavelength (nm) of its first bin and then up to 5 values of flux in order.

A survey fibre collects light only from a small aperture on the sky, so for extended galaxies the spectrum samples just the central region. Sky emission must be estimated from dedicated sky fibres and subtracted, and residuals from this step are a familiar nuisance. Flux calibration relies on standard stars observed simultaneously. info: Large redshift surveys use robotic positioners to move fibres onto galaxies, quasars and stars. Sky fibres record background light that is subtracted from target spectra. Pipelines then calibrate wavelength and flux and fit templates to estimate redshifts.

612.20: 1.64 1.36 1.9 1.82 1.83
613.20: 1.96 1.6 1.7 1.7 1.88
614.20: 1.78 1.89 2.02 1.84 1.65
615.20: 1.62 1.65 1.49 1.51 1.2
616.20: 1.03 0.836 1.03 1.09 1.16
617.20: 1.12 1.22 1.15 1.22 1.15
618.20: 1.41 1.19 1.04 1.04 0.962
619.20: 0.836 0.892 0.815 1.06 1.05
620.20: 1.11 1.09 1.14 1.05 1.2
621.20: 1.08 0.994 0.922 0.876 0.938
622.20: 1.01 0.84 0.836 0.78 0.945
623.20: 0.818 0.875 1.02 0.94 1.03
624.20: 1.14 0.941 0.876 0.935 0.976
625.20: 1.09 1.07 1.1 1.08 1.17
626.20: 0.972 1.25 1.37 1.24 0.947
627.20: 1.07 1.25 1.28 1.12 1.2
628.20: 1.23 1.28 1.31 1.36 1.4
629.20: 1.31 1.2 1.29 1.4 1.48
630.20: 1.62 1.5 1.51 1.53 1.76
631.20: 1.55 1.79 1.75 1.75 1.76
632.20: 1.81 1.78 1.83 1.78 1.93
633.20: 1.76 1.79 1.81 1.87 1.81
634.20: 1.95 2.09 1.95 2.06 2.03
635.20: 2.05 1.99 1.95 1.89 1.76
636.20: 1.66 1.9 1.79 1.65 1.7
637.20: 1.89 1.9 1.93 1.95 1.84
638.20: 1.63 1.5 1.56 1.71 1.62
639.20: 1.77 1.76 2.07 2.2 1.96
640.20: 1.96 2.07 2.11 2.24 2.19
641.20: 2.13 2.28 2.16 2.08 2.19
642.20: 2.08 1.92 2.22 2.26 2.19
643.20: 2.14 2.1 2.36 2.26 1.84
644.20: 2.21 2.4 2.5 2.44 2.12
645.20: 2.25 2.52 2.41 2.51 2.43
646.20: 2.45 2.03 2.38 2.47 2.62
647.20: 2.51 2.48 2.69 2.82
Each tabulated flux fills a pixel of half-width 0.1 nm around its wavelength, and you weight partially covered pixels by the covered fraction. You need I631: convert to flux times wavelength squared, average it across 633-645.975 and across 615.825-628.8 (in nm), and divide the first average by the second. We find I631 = 2.0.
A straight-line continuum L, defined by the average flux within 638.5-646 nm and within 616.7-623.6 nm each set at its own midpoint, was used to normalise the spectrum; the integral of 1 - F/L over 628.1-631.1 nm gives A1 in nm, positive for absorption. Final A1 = 0.18 nm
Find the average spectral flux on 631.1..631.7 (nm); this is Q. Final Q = 1.7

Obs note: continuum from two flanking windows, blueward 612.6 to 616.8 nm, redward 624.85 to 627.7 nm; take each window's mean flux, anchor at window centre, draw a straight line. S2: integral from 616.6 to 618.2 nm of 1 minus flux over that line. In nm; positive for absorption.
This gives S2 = 0.34 nm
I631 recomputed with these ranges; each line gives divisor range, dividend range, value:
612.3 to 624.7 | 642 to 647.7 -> 2.05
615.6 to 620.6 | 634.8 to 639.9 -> 1.77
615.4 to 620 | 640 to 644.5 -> 2.07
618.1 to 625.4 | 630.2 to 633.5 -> 1.79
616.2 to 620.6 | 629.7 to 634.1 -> 1.67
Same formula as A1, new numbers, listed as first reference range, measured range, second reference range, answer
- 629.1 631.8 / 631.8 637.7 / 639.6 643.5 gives -0.37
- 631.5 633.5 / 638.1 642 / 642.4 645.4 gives 0.25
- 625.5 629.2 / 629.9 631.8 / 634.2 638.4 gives -0.19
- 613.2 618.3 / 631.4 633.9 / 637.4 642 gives 0.00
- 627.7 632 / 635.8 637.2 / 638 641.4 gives 0.00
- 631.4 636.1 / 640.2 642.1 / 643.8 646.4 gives 0.02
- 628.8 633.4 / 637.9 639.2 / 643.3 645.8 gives 0.22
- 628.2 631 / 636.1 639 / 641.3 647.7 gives 0.19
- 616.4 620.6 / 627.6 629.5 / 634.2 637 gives 0.36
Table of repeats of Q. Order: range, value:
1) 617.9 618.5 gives 1.25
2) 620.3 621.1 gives 1.12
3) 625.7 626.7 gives 1.17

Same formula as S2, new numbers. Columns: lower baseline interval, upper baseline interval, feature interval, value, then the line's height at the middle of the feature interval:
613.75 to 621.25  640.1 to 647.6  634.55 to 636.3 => 0.02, 1.94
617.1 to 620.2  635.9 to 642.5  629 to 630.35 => 0.12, 1.53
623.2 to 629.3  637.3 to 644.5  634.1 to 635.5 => -0.31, 1.65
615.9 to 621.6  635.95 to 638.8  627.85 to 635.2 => -0.45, 1.54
